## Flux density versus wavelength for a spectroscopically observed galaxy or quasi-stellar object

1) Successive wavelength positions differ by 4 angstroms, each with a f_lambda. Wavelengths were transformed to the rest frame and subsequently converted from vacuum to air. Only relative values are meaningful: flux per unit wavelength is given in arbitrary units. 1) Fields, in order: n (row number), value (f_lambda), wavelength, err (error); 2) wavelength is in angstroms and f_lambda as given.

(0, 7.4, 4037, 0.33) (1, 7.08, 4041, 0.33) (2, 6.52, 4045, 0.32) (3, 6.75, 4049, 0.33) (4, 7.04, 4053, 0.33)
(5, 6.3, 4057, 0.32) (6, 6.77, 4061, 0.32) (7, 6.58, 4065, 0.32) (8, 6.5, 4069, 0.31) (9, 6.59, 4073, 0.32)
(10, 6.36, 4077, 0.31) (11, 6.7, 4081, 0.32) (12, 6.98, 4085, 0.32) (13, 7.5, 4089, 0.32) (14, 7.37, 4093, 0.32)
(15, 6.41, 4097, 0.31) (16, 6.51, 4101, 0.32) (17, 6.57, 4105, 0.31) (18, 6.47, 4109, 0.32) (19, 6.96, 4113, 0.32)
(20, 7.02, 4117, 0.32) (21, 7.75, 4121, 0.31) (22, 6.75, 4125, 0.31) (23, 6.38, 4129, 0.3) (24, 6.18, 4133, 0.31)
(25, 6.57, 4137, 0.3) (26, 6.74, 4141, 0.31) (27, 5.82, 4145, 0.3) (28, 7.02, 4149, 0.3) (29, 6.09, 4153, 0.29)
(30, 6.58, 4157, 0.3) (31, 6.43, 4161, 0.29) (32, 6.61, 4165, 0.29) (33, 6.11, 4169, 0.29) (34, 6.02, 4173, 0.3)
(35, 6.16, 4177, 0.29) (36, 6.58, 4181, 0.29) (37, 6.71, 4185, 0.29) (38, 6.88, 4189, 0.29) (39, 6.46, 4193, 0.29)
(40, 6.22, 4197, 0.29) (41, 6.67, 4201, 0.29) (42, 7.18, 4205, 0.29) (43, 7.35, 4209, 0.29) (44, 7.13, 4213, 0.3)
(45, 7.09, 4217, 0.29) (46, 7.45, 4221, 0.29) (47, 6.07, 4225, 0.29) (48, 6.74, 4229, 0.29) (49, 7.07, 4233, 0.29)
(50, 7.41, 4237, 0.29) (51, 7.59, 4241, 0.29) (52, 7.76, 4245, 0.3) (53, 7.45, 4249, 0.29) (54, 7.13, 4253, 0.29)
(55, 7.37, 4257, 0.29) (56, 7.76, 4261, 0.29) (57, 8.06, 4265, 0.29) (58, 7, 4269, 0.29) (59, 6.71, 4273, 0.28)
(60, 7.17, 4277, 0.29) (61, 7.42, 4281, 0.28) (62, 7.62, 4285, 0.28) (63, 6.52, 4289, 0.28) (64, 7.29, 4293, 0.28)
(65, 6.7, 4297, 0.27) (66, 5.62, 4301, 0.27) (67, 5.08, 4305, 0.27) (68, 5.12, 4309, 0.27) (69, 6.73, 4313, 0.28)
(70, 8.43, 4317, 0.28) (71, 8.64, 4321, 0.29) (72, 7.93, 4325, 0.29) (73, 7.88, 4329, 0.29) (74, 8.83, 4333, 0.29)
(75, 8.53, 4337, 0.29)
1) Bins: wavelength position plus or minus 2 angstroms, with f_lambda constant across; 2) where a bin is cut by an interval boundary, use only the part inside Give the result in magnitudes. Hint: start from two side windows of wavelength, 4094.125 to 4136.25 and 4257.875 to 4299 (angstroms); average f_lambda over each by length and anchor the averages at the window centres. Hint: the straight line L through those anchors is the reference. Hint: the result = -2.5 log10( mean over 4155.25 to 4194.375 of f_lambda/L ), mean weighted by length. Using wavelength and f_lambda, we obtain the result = 0.073 mag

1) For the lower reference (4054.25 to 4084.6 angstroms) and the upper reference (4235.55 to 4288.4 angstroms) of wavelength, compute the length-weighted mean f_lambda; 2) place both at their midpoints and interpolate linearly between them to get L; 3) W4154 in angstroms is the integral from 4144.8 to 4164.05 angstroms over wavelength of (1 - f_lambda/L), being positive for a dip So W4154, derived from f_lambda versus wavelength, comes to 1.3 angstroms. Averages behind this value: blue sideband 6.58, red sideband 7.4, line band 6.45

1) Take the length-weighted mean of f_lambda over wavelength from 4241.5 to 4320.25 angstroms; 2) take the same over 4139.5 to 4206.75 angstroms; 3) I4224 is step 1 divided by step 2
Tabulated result 1.09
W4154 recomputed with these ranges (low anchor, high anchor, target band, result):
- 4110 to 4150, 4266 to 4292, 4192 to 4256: -0.86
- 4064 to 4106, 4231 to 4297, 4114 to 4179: 3.88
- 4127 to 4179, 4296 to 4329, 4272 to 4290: -1.03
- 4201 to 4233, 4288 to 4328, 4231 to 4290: -3.70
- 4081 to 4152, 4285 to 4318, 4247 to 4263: -2.21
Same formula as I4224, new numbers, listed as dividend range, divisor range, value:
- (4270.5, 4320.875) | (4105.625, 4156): 1.02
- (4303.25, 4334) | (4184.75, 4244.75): 1.05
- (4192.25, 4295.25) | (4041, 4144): 1.06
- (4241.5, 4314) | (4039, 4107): 1.03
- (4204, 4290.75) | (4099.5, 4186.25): 1.10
